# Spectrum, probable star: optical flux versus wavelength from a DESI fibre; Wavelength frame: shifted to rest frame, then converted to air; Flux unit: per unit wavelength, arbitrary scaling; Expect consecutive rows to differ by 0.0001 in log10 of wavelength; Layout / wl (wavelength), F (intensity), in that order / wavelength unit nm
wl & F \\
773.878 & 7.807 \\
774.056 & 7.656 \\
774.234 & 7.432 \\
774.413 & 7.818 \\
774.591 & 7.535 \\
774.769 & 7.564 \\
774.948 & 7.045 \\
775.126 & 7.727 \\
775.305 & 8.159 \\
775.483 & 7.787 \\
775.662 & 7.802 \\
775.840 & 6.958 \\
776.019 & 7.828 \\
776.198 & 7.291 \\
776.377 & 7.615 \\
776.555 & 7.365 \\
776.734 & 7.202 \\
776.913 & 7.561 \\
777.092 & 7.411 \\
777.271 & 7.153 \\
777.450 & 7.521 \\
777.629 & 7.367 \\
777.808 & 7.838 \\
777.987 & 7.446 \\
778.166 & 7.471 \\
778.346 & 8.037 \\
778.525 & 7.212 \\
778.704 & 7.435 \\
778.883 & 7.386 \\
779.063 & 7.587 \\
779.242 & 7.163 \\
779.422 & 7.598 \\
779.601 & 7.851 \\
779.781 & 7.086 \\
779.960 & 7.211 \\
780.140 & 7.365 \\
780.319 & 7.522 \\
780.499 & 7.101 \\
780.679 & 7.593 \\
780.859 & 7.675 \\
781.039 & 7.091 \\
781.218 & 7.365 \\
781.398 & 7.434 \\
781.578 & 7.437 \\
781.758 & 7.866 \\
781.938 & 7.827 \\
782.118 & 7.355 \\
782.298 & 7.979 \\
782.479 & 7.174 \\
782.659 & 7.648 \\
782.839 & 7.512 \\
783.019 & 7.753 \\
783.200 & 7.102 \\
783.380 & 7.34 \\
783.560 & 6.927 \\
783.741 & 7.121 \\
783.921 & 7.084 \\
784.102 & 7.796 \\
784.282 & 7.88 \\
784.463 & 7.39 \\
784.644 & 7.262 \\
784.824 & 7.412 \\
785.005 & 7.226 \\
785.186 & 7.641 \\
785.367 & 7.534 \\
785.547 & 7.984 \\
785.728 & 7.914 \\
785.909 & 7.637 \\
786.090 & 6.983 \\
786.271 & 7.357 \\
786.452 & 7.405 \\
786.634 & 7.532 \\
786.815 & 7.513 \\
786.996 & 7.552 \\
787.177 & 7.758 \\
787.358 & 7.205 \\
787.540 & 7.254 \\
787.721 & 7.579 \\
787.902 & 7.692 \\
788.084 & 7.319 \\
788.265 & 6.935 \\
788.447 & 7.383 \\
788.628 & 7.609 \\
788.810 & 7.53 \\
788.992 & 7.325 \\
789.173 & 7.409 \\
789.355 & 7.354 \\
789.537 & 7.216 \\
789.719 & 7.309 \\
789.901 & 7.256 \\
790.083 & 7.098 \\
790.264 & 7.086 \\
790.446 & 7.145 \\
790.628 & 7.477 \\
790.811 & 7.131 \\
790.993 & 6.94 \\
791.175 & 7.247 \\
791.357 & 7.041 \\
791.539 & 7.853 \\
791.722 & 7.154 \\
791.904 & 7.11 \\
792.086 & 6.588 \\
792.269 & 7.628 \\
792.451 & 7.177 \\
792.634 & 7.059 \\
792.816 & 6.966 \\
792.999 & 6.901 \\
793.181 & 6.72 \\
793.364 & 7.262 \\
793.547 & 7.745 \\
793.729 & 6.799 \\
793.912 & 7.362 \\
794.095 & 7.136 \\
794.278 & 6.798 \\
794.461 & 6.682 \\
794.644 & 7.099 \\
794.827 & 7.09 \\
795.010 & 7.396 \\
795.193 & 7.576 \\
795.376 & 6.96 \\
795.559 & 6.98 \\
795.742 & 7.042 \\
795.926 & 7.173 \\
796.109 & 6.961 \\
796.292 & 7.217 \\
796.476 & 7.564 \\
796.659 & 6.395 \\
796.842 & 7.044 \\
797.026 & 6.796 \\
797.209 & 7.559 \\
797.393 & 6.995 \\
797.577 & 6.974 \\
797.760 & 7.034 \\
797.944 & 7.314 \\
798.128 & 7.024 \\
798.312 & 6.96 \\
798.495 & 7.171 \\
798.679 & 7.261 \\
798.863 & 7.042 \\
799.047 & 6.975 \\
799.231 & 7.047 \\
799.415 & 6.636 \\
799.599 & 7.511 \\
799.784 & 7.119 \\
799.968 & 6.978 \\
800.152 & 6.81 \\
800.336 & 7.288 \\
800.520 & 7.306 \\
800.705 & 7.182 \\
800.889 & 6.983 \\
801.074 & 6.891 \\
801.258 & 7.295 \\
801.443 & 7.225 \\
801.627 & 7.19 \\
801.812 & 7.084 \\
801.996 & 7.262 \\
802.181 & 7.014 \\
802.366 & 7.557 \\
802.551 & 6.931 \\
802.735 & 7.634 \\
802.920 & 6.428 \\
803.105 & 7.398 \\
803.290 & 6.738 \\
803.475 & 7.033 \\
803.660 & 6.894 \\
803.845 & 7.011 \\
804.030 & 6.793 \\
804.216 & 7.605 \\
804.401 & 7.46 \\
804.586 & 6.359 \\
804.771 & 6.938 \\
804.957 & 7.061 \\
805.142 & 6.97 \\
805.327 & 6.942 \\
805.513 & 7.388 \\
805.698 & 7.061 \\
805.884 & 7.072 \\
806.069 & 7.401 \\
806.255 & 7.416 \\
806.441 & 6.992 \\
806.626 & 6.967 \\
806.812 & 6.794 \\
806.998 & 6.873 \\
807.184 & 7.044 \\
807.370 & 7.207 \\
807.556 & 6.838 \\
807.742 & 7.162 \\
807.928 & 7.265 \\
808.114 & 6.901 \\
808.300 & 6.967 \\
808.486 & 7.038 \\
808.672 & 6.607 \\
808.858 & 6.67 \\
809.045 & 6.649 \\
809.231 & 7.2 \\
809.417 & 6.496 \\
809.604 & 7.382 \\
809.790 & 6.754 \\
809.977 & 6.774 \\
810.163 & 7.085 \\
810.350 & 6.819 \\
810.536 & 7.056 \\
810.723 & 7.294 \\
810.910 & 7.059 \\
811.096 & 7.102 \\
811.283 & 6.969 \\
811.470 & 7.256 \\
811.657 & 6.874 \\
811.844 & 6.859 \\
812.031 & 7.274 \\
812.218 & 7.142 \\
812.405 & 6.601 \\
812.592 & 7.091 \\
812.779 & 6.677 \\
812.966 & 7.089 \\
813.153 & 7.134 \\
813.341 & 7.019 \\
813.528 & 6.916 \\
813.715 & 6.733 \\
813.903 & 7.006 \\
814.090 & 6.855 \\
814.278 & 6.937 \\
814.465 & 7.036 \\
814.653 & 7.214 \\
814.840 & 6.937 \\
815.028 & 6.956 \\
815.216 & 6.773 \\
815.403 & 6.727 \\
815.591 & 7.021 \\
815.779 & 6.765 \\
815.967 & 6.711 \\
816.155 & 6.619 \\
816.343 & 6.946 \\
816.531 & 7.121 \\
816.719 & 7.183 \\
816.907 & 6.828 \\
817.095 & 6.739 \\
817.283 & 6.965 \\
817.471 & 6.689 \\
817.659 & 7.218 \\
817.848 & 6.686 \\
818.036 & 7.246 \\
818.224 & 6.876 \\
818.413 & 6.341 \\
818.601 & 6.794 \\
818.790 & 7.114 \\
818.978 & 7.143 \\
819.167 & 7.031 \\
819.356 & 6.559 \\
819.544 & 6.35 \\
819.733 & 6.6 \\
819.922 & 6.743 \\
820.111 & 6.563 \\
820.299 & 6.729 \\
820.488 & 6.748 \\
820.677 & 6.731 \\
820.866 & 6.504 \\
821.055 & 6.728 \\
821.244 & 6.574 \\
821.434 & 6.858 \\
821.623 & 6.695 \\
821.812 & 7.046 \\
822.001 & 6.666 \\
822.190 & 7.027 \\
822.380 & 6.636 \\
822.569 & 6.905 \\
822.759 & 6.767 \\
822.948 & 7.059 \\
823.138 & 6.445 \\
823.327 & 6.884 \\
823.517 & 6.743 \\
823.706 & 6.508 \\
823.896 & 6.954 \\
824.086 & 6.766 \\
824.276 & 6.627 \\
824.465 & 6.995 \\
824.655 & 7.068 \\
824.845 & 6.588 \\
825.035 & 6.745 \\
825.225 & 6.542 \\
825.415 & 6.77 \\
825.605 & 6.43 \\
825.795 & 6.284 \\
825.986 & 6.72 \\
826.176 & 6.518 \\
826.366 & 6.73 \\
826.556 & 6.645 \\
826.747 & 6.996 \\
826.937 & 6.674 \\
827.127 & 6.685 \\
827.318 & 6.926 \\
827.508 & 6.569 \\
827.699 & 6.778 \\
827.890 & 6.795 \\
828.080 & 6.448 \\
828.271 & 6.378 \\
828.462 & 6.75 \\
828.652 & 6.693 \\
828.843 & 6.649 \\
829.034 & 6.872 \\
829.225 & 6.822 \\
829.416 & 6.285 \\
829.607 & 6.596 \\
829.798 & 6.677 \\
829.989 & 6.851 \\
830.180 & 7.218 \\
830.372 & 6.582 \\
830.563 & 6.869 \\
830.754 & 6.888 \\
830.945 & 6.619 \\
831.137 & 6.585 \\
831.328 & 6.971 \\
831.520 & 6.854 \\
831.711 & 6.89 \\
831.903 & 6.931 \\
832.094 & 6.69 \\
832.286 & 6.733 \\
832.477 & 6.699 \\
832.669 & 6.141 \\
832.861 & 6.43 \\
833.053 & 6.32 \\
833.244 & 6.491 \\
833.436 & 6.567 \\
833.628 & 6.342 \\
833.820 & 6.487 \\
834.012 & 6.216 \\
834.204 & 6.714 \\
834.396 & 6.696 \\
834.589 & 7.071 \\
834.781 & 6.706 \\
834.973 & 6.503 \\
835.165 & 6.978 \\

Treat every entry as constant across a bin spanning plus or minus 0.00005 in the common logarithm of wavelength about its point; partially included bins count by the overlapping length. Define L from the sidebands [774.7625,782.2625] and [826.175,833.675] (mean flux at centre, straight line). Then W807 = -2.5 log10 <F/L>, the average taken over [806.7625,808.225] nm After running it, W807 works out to 0.003 mag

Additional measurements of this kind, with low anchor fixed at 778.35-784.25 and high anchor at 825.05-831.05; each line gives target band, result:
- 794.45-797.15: 0.018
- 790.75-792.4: 0.012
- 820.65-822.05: 0.011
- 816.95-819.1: -0.007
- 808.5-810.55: 0.019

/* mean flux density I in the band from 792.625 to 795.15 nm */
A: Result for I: 7.08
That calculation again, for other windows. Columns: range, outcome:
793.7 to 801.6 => 7.09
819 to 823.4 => 6.74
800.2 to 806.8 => 7.1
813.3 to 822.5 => 6.83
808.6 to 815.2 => 6.96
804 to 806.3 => 7.11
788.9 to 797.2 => 7.14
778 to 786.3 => 7.46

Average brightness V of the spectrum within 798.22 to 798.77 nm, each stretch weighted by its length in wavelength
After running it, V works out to 7.14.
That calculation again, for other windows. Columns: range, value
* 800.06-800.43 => 7.06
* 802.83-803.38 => 6.86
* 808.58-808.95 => 6.64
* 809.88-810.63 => 6.93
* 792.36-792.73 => 7.12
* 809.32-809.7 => 6.94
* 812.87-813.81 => 6.97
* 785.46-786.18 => 7.63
